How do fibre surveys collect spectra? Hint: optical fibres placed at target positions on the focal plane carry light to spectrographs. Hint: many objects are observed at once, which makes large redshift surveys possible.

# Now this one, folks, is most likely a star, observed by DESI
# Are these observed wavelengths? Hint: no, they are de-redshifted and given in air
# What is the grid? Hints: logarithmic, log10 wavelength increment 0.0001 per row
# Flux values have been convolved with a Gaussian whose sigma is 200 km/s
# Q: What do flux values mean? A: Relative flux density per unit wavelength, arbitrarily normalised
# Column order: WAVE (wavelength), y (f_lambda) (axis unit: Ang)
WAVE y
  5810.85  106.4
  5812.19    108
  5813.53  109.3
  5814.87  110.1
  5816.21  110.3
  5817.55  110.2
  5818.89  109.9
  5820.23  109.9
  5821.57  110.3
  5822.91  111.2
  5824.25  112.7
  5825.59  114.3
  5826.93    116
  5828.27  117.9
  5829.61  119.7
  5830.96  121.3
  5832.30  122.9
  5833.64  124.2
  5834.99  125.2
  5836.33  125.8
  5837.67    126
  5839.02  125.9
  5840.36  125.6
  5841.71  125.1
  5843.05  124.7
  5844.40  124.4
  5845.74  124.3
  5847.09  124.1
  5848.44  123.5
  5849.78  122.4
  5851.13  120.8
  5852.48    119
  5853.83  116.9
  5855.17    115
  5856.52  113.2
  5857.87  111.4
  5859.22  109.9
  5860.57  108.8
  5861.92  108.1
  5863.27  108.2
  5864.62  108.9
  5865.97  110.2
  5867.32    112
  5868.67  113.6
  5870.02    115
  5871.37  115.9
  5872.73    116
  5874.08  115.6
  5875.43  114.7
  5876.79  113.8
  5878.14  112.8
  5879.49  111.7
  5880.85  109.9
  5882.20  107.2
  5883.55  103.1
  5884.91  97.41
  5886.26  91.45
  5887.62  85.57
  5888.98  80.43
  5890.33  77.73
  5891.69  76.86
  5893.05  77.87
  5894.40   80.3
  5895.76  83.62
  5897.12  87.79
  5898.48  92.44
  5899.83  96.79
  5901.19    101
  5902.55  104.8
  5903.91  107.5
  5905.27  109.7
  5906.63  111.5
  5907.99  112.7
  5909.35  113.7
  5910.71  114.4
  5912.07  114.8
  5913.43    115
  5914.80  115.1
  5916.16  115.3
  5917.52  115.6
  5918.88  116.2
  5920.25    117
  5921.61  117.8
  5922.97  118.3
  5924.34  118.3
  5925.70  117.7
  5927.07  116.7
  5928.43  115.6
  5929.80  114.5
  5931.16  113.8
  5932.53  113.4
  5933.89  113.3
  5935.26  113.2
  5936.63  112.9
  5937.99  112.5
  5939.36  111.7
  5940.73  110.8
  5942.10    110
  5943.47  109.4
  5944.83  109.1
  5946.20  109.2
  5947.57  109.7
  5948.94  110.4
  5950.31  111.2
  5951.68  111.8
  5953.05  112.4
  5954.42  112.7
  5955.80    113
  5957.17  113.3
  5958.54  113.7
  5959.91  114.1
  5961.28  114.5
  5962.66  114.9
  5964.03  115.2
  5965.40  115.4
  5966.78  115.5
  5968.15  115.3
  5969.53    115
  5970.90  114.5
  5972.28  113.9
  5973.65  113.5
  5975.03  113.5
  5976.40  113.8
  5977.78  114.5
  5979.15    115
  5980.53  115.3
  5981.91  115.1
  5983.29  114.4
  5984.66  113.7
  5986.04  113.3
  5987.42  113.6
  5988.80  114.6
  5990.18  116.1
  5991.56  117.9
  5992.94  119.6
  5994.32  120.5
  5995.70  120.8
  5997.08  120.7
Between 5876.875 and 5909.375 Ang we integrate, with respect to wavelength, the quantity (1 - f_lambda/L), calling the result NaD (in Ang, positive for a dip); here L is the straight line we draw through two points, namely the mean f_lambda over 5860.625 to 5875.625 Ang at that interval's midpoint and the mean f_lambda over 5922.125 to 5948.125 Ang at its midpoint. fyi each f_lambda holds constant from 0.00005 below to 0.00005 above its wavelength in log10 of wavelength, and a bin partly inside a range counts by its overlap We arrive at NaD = 4.5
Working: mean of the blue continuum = 112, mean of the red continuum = 113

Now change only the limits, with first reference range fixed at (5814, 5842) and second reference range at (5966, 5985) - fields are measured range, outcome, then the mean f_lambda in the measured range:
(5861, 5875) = 0.54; 112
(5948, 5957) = 0.24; 112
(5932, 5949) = 0.60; 111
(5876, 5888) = 1.27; 104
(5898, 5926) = 0.99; 112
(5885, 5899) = 3.90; 83.9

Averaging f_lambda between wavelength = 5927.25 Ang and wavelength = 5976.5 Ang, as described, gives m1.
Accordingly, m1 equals 113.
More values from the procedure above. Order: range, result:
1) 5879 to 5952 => 106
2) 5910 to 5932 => 116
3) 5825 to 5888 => 115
